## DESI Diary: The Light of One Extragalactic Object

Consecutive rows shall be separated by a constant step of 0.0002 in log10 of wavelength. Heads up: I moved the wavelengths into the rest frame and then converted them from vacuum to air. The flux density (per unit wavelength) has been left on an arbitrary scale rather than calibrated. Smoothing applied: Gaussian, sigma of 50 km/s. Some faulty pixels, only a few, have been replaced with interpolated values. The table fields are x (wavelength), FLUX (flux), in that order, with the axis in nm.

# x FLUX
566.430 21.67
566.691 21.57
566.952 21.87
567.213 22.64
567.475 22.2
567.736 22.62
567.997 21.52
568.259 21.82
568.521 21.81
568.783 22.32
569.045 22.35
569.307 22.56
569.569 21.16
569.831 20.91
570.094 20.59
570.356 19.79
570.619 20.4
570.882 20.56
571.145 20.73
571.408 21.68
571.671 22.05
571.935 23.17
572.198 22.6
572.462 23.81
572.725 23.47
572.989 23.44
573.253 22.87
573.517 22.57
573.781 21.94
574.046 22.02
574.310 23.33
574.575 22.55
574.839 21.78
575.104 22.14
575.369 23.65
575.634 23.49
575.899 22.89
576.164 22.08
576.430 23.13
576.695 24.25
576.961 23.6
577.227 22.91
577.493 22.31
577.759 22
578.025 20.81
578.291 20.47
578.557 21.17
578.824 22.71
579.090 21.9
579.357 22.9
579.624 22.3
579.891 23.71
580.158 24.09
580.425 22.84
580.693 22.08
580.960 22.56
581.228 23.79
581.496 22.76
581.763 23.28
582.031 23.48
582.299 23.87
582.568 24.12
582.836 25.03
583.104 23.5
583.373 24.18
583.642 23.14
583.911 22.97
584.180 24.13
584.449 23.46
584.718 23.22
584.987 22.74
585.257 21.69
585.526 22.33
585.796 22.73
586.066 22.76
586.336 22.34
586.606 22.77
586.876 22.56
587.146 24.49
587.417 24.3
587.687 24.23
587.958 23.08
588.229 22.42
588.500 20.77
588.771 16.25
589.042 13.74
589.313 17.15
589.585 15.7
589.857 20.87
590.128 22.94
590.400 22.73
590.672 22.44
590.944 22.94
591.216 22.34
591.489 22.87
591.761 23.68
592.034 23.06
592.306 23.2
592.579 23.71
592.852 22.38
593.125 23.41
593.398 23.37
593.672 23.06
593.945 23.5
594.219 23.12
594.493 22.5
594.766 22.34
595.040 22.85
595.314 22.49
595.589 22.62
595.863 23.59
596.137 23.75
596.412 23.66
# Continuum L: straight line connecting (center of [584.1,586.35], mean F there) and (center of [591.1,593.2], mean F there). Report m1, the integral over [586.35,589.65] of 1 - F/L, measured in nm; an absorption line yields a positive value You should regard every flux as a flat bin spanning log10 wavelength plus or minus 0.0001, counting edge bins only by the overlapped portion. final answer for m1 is 0.31 nm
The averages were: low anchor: 22.8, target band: 20.8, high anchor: 23.1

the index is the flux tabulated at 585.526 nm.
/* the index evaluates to 22.33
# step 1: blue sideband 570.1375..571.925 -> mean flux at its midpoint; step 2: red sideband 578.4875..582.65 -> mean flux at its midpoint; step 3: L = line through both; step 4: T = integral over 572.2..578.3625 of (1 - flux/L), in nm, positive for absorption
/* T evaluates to -0.23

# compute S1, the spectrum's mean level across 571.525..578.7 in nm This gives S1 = 22.6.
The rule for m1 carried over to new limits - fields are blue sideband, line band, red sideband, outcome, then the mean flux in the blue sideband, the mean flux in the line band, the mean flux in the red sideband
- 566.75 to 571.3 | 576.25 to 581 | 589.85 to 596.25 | -0.10 nm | 21.5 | 22.5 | 22.9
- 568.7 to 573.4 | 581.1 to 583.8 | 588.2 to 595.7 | -0.24 nm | 21.9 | 23.7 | 21.7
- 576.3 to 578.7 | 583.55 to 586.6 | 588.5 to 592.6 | -0.20 nm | 22.3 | 22.9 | 20.8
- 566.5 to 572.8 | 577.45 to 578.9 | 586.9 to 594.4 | 0.03 nm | 21.8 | 21.5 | 21.9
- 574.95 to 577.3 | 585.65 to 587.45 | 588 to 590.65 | -0.25 nm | 23.1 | 23.1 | 19.5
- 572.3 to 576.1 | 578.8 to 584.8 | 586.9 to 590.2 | -0.48 nm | 22.8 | 23.3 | 20.5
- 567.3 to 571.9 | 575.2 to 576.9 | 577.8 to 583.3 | -0.07 nm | 21.5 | 23.2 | 22.9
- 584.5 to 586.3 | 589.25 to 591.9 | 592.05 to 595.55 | 0.16 nm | 22.6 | 21.5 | 23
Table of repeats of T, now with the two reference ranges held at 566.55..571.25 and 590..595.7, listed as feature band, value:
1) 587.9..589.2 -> 0.212 nm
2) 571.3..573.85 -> -0.123 nm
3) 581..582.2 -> -0.055 nm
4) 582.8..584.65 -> -0.107 nm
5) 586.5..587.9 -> -0.066 nm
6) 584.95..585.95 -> 0.007 nm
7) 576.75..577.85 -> -0.041 nm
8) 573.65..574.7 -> -0.030 nm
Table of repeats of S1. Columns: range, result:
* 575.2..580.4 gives 22.7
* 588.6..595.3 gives 21.7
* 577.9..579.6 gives 21.7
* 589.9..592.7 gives 22.9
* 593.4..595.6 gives 22.8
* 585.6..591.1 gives 21.4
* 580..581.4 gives 23.1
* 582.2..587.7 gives 23.3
